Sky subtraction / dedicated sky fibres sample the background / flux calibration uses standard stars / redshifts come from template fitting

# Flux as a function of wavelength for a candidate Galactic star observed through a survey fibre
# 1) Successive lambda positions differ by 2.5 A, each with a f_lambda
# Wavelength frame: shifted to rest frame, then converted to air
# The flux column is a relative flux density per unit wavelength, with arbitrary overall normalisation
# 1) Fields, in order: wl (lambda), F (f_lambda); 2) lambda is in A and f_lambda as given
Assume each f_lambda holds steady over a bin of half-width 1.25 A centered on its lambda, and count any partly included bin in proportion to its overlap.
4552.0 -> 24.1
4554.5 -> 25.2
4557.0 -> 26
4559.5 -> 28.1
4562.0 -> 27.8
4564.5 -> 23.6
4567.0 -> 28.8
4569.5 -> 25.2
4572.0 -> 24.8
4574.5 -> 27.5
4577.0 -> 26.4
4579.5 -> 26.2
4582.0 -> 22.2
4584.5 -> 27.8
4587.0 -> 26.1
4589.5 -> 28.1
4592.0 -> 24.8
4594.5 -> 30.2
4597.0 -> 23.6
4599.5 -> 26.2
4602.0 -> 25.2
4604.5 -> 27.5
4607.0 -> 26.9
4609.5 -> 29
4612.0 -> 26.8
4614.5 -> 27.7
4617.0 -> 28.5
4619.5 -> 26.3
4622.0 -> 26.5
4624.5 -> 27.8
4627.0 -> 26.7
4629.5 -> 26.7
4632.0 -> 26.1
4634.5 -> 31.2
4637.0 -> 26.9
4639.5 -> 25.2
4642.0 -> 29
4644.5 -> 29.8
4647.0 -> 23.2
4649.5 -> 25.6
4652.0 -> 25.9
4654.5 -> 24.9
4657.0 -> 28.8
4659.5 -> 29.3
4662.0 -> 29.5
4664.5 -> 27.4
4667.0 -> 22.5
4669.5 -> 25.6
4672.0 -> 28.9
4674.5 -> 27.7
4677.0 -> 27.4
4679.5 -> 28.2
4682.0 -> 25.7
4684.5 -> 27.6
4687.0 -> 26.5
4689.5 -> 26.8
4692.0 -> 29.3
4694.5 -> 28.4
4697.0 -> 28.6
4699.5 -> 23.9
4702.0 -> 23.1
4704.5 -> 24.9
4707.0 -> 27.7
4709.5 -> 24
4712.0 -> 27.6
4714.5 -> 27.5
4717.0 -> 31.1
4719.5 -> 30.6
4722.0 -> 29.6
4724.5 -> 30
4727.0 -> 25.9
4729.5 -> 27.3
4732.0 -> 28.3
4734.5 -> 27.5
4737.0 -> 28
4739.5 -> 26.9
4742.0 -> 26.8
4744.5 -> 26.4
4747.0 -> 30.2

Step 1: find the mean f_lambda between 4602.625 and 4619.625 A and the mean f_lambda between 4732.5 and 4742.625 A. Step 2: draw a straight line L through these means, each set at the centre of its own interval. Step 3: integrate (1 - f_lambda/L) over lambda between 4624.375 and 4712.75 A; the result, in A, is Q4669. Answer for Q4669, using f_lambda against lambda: 1.9 A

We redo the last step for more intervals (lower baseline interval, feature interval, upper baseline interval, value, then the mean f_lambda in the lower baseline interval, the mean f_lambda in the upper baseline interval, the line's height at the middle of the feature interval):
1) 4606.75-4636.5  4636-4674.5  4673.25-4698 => 1.0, 27.5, 27.6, 27.6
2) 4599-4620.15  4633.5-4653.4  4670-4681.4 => 0.3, 27.2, 27.8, 27.5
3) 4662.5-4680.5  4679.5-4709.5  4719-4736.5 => 1.0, 26.9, 28.3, 27.5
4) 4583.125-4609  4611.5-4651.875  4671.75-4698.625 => 0.0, 26.7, 27.6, 27.1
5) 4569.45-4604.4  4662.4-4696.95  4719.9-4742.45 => 0.1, 26.1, 28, 27.3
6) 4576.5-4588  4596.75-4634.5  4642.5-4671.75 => -1.2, 25.7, 26.7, 26.2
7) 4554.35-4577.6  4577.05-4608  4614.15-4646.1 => 0.7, 26.4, 27.5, 26.9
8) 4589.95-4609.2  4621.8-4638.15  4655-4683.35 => -0.4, 26.5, 27.3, 26.9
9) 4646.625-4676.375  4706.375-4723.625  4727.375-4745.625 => -0.8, 26.7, 27.3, 27.1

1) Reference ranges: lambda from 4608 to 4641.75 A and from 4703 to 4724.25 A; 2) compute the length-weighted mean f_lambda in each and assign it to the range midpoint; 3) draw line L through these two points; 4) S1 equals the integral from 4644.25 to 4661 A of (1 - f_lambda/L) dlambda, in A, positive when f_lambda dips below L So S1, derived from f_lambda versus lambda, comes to 0.6 A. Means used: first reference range 27.4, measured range 26.6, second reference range 27.9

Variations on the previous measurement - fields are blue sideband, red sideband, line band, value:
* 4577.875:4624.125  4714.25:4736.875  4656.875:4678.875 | 0.3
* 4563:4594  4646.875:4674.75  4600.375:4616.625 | -0.6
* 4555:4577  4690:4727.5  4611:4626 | -0.2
